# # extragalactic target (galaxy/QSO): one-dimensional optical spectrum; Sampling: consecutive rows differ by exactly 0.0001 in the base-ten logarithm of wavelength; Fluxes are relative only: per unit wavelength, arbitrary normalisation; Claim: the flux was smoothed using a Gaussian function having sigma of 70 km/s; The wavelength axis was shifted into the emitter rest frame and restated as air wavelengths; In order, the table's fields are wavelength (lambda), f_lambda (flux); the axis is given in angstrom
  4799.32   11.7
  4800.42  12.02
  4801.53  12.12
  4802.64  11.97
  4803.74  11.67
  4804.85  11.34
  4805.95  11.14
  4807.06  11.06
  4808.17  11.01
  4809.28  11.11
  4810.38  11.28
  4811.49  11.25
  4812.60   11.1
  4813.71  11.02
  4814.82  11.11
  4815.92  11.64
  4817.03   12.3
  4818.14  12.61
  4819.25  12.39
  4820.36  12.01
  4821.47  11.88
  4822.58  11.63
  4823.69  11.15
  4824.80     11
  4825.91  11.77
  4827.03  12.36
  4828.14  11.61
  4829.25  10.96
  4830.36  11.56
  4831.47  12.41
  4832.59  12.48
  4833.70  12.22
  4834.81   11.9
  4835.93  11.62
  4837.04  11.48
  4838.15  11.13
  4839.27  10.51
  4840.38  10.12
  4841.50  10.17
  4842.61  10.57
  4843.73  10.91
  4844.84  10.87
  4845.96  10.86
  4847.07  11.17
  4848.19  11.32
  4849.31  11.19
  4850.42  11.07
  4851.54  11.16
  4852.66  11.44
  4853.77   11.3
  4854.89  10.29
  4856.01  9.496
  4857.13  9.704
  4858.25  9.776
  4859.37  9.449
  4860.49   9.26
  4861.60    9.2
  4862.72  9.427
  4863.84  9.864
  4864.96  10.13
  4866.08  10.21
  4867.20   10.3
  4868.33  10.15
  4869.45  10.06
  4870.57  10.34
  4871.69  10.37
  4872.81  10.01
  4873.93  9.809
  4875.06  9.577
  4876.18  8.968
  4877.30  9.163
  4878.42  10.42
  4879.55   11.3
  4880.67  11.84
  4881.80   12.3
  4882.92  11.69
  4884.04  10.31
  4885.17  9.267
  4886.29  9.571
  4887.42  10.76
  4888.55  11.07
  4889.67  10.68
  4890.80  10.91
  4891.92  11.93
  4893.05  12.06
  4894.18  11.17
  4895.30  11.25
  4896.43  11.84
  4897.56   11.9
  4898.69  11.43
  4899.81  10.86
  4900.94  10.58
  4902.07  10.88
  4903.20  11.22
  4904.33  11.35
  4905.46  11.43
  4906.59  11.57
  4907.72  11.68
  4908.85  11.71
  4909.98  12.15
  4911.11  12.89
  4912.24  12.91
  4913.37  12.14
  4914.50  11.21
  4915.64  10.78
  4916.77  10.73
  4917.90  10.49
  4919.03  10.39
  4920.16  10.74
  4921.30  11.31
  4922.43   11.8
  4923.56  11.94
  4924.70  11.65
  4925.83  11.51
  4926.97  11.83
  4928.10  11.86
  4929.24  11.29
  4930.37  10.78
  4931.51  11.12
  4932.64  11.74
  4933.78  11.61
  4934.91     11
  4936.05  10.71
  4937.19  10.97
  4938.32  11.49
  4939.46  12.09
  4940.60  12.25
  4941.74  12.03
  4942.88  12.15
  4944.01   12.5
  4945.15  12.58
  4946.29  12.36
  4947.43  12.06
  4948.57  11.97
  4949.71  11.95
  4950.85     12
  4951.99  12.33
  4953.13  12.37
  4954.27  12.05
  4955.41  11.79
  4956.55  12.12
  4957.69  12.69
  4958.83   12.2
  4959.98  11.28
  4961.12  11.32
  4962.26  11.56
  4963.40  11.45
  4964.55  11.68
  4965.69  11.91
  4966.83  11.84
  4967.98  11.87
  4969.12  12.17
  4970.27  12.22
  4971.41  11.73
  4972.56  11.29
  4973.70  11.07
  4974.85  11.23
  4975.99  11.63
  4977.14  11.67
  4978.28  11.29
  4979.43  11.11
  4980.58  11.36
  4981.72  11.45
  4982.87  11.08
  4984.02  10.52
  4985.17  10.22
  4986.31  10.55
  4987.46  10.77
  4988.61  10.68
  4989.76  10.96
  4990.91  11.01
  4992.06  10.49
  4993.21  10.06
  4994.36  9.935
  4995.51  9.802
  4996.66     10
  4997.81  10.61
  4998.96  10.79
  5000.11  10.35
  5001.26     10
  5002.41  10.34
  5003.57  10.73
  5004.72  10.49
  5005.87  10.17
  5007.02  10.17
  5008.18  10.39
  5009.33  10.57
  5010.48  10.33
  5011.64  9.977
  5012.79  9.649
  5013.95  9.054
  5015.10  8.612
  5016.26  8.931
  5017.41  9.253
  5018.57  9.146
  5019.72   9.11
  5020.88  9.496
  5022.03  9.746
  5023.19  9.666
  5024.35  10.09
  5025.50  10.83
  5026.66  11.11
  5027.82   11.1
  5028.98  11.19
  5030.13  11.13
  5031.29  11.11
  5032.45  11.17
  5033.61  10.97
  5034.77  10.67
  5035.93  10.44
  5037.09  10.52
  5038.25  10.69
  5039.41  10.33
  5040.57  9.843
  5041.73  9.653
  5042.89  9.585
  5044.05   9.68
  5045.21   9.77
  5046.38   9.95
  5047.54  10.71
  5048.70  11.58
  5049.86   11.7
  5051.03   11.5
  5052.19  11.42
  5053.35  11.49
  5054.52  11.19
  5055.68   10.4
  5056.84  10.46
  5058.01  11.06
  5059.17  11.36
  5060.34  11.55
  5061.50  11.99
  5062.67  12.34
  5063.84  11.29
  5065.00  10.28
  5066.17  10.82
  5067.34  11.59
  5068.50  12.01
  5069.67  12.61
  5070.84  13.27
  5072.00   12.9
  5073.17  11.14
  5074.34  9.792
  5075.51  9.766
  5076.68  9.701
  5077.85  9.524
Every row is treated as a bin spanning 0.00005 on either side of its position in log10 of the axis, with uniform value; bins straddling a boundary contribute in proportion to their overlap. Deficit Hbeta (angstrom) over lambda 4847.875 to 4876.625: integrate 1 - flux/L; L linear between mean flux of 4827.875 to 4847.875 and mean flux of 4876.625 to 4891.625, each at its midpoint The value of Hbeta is 2.2 angstrom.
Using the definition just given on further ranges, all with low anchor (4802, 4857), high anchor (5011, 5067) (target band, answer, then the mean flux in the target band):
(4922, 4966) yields -3.7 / 11.8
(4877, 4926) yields -1.0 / 11.3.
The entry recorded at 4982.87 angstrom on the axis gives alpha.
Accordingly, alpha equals 11.08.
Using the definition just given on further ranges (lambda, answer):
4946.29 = 12.36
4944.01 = 12.5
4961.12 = 11.32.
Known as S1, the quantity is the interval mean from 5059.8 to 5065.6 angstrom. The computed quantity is 11.5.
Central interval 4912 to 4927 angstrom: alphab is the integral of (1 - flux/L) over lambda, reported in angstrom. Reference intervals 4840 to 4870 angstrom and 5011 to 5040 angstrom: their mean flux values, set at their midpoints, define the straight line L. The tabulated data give -1.5 angstrom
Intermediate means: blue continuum 10.3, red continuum 10.2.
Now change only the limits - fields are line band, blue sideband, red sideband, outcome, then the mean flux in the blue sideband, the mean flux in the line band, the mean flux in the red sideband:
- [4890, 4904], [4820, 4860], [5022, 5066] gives -0.4 angstrom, 11.1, 11.3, 10.8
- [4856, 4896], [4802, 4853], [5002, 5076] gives 3.1 angstrom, 11.4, 10.3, 10.6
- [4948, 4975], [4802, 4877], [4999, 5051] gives -3.5 angstrom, 10.9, 11.8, 10.2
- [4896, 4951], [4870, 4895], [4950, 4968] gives -1.3 angstrom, 10.6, 11.6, 11.9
